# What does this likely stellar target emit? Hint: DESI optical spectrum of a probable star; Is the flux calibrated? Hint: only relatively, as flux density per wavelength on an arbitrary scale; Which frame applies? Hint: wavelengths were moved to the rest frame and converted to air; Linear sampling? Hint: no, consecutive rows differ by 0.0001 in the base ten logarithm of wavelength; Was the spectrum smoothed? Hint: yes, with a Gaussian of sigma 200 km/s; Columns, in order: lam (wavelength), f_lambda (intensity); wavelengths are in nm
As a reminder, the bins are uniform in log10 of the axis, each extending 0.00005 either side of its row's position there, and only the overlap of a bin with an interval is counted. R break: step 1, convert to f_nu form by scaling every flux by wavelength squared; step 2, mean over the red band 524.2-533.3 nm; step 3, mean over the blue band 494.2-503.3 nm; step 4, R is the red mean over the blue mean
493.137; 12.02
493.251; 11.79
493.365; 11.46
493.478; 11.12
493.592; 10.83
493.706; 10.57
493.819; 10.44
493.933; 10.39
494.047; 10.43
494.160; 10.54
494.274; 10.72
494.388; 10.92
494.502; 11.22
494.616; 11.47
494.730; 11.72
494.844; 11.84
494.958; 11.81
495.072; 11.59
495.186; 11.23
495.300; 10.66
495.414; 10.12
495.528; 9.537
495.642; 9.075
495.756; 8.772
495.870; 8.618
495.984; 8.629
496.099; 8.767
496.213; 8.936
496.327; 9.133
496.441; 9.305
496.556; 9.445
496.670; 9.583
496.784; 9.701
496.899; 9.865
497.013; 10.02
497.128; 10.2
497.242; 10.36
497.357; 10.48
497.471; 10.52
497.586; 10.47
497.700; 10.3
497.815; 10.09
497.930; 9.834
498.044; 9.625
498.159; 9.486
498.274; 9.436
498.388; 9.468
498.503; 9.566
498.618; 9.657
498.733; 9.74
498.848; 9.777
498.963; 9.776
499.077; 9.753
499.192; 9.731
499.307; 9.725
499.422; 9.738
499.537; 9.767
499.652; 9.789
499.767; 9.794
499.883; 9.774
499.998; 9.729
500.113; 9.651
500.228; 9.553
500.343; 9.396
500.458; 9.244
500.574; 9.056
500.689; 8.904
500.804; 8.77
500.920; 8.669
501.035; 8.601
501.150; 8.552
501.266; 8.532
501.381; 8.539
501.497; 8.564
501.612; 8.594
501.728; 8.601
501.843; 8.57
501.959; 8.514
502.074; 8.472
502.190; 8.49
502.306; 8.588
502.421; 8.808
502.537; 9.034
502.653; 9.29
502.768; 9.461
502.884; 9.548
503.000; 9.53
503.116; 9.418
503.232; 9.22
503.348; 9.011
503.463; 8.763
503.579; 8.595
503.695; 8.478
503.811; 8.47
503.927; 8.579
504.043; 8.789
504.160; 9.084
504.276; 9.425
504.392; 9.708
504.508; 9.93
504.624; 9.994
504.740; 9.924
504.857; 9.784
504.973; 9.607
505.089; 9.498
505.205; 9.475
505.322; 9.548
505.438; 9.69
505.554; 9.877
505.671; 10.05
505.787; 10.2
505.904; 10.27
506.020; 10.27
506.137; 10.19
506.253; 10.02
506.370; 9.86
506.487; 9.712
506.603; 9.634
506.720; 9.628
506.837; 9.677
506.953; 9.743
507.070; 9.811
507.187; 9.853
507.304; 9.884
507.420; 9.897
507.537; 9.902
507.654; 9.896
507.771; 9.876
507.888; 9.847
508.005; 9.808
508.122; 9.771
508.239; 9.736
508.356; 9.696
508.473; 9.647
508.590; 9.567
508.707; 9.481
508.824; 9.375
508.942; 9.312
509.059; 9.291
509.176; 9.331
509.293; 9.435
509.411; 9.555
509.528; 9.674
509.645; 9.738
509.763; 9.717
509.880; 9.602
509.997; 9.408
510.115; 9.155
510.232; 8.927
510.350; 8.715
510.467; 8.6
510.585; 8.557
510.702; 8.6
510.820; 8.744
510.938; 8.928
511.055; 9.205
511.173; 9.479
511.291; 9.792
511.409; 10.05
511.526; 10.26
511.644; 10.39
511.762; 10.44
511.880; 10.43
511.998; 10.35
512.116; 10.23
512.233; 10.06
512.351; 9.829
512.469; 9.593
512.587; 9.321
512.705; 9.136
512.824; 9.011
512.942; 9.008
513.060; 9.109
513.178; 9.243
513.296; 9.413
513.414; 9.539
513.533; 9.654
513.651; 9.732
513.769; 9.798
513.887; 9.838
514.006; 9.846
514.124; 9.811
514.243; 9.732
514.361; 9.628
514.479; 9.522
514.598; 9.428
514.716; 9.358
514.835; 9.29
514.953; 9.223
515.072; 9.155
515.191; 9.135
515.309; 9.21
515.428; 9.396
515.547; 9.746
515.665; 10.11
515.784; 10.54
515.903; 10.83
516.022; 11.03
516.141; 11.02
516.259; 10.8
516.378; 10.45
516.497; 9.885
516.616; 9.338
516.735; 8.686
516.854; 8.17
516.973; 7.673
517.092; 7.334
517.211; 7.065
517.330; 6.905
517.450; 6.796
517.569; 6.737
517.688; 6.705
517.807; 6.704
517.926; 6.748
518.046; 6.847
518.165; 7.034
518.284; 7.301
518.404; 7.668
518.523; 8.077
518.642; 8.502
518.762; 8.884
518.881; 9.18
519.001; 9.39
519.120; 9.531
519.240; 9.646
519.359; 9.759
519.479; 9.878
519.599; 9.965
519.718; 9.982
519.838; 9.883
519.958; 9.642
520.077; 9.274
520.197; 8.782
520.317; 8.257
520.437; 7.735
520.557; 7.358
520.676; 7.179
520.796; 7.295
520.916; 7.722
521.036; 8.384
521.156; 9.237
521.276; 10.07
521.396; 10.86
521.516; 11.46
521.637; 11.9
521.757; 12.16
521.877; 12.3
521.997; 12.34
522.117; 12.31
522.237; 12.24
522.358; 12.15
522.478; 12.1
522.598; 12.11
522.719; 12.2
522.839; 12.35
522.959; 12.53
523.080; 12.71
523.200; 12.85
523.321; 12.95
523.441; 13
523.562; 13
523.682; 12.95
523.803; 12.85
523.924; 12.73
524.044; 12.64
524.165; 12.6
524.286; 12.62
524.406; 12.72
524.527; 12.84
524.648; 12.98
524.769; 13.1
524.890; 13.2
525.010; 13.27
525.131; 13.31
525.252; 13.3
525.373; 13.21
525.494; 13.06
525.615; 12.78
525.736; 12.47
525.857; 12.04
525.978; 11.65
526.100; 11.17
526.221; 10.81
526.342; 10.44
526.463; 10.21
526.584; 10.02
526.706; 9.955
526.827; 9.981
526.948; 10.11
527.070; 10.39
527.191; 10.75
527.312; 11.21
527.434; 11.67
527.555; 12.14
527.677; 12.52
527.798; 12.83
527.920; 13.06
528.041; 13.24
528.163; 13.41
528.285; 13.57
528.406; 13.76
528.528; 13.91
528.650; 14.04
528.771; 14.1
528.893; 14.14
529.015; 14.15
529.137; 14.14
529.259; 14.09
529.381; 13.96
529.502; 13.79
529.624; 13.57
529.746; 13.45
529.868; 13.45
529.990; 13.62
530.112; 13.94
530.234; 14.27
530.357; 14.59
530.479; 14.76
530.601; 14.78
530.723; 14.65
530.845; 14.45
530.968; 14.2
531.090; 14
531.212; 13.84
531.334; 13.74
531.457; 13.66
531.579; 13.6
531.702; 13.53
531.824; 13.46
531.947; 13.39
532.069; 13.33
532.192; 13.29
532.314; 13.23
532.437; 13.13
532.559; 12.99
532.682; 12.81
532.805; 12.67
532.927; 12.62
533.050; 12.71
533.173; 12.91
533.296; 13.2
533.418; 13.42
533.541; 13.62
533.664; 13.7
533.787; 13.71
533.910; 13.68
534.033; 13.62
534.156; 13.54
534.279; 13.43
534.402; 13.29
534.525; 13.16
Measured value 1.5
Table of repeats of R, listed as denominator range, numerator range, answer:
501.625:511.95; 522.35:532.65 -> 1.48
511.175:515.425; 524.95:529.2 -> 1.35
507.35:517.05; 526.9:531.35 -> 1.50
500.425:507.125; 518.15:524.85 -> 1.24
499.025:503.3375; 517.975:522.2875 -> 1.11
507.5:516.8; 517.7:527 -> 1.16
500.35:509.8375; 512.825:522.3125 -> 1.03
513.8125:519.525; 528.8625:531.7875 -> 1.66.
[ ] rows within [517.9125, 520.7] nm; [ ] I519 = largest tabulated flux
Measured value 9.982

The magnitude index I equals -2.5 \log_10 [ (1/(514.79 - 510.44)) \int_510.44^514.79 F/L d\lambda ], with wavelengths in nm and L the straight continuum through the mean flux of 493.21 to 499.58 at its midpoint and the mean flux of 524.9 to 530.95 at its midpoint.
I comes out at 0.202 mag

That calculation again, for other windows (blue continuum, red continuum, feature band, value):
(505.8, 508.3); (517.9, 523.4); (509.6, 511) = 0.097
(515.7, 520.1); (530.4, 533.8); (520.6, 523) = -0.084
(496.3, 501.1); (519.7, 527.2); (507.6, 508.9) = 0.067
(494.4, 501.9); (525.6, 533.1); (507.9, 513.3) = 0.158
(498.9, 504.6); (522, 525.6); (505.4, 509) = 0.022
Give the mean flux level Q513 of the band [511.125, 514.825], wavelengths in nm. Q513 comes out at 9.7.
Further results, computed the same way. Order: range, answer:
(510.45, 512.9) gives 9.58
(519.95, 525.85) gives 11.6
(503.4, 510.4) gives 9.57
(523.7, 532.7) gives 13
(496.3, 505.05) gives 9.37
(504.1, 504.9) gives 9.68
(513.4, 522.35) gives 9.25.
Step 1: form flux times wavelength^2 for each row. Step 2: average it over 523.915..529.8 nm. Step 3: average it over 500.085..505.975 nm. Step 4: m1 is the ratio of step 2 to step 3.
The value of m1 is 1.50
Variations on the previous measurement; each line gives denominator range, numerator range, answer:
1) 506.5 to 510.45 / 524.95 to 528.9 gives 1.36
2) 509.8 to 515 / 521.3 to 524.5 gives 1.36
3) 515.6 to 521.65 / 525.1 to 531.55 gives 1.52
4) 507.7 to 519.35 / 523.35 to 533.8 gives 1.49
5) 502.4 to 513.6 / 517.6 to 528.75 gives 1.23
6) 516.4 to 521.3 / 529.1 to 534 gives 1.72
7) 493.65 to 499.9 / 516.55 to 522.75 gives 1.00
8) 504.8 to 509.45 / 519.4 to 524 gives 1.18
